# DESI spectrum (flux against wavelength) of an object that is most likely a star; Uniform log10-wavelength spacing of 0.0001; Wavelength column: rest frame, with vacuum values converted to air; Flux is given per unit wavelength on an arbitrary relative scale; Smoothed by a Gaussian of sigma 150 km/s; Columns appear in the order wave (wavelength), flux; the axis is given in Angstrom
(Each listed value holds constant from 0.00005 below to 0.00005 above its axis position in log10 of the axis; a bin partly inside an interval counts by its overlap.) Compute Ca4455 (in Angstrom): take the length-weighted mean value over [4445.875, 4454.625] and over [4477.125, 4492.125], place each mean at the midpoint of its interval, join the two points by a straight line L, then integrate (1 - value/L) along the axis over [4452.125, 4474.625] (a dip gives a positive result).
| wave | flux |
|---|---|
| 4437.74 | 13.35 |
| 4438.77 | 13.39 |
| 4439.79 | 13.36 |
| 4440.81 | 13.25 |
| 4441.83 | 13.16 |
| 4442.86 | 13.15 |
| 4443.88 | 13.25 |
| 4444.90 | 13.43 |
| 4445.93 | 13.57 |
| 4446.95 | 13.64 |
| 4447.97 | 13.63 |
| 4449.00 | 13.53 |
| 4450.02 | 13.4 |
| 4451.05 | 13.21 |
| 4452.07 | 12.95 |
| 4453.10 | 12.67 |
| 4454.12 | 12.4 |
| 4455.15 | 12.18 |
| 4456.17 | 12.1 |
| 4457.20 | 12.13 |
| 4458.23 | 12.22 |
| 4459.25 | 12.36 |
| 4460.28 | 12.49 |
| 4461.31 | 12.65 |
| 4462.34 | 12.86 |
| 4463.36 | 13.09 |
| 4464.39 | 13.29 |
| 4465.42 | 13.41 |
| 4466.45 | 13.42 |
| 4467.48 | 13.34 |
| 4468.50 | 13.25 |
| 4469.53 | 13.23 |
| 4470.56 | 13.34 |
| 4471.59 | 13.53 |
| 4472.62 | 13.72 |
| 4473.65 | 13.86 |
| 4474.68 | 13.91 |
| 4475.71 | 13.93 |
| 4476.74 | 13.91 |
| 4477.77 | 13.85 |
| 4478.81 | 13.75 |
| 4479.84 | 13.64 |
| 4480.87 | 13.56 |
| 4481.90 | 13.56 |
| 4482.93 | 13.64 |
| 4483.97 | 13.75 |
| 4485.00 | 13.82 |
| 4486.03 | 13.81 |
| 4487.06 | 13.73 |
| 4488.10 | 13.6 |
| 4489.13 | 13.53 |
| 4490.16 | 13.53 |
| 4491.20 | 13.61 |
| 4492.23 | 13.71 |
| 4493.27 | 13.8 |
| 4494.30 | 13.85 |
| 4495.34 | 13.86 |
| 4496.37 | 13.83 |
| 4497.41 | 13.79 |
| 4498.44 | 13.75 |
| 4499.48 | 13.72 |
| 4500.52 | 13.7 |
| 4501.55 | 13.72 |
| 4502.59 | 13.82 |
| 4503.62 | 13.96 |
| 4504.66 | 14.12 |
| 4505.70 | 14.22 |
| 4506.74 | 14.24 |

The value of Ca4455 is 0.74 Angstrom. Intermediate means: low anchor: 13.2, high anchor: 13.7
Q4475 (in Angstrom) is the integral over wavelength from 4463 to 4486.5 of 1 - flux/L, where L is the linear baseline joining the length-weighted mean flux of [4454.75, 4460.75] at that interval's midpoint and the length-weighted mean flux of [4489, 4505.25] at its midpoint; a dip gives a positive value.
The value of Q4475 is -1.3 Angstrom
